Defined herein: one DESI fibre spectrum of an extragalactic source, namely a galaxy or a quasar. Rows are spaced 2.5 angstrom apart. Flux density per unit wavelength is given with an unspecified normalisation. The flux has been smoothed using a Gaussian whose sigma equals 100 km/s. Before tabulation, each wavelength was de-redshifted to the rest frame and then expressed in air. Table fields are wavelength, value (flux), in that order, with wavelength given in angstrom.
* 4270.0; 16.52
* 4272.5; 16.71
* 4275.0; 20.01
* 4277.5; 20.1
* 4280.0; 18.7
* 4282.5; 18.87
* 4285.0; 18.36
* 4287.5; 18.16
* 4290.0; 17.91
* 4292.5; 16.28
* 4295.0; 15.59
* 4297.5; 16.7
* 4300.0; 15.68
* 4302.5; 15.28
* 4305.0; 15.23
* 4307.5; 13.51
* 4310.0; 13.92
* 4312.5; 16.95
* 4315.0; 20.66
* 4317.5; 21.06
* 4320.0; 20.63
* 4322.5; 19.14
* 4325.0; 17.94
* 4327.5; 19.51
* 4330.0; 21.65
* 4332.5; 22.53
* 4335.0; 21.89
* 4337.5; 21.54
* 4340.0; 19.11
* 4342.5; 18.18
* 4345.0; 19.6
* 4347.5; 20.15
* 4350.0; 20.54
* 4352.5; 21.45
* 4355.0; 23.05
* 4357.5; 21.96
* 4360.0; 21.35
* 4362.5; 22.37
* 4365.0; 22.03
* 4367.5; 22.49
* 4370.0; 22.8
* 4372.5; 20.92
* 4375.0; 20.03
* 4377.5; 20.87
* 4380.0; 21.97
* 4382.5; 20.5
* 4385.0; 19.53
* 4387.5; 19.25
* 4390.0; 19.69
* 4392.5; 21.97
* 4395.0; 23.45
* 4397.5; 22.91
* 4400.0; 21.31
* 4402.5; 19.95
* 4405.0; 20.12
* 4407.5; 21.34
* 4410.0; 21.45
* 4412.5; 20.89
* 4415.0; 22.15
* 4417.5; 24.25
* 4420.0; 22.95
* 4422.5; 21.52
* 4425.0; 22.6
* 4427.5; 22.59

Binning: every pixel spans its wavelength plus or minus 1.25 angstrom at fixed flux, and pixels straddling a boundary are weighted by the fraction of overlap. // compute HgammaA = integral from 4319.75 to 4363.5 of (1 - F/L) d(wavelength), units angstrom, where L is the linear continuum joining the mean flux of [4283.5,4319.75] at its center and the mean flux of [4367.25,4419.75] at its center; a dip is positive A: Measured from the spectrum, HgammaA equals -4.29 angstrom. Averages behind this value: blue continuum 16.9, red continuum 21.3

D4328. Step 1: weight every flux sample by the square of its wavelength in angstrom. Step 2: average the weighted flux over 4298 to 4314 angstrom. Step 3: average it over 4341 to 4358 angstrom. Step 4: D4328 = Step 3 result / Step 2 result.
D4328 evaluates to 1.38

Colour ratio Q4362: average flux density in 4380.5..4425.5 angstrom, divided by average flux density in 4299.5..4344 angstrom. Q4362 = 1.15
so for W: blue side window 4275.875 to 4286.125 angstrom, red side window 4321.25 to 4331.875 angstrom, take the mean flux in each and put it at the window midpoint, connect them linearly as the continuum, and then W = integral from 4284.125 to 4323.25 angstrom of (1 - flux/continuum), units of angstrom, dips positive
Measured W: 4.5 angstrom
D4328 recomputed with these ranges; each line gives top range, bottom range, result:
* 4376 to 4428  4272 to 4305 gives 1.29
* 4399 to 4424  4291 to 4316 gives 1.42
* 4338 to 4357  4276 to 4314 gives 1.25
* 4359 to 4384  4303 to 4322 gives 1.27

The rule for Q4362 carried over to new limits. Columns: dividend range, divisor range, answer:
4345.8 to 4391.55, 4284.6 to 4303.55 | 1.27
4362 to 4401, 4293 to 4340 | 1.17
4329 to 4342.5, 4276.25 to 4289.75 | 1.12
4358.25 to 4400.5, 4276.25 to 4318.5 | 1.24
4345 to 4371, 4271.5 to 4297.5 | 1.20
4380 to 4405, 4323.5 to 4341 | 1.02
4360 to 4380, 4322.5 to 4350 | 1.07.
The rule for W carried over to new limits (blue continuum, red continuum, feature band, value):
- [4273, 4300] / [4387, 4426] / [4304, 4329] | 1.3 angstrom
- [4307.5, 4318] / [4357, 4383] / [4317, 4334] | -1.9 angstrom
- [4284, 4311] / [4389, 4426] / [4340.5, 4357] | -1.6 angstrom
